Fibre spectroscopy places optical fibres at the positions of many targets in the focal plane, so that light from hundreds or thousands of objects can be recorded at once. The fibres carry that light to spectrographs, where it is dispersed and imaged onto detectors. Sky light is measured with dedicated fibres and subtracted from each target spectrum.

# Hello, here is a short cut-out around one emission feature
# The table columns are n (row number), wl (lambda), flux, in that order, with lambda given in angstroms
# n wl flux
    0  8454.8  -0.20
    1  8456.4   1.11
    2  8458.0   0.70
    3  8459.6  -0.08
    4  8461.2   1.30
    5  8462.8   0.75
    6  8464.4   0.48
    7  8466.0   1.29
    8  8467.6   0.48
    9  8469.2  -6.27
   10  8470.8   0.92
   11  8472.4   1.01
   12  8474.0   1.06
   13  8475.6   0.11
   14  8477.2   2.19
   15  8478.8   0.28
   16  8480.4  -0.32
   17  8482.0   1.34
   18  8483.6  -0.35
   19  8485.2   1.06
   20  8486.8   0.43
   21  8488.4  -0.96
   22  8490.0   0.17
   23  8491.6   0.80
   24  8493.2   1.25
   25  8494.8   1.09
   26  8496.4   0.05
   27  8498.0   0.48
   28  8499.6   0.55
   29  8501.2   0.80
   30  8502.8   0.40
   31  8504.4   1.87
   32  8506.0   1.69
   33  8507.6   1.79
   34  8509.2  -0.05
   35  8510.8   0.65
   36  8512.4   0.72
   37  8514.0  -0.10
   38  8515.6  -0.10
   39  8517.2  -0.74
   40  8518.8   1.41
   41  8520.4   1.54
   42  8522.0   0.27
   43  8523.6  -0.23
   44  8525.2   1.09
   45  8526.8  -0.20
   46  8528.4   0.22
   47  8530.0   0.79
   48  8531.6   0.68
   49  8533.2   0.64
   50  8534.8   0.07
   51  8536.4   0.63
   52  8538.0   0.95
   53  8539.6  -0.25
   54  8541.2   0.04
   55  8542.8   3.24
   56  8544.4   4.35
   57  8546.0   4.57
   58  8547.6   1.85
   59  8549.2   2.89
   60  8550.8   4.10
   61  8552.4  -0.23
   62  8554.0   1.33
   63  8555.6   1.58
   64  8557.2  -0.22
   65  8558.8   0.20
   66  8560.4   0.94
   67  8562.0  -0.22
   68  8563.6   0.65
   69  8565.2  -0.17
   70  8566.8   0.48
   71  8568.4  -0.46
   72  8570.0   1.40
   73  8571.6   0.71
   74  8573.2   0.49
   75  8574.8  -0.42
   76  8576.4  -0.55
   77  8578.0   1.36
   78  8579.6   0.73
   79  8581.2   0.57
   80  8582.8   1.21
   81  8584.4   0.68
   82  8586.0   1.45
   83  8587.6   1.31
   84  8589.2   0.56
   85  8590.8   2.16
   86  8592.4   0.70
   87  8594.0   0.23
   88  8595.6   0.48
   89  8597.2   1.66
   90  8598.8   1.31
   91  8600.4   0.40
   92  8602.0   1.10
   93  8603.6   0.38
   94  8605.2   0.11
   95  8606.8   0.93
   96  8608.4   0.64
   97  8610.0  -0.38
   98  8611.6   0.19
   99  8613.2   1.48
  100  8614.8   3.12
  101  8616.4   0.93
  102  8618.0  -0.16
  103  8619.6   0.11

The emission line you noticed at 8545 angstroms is H-gamma 4340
